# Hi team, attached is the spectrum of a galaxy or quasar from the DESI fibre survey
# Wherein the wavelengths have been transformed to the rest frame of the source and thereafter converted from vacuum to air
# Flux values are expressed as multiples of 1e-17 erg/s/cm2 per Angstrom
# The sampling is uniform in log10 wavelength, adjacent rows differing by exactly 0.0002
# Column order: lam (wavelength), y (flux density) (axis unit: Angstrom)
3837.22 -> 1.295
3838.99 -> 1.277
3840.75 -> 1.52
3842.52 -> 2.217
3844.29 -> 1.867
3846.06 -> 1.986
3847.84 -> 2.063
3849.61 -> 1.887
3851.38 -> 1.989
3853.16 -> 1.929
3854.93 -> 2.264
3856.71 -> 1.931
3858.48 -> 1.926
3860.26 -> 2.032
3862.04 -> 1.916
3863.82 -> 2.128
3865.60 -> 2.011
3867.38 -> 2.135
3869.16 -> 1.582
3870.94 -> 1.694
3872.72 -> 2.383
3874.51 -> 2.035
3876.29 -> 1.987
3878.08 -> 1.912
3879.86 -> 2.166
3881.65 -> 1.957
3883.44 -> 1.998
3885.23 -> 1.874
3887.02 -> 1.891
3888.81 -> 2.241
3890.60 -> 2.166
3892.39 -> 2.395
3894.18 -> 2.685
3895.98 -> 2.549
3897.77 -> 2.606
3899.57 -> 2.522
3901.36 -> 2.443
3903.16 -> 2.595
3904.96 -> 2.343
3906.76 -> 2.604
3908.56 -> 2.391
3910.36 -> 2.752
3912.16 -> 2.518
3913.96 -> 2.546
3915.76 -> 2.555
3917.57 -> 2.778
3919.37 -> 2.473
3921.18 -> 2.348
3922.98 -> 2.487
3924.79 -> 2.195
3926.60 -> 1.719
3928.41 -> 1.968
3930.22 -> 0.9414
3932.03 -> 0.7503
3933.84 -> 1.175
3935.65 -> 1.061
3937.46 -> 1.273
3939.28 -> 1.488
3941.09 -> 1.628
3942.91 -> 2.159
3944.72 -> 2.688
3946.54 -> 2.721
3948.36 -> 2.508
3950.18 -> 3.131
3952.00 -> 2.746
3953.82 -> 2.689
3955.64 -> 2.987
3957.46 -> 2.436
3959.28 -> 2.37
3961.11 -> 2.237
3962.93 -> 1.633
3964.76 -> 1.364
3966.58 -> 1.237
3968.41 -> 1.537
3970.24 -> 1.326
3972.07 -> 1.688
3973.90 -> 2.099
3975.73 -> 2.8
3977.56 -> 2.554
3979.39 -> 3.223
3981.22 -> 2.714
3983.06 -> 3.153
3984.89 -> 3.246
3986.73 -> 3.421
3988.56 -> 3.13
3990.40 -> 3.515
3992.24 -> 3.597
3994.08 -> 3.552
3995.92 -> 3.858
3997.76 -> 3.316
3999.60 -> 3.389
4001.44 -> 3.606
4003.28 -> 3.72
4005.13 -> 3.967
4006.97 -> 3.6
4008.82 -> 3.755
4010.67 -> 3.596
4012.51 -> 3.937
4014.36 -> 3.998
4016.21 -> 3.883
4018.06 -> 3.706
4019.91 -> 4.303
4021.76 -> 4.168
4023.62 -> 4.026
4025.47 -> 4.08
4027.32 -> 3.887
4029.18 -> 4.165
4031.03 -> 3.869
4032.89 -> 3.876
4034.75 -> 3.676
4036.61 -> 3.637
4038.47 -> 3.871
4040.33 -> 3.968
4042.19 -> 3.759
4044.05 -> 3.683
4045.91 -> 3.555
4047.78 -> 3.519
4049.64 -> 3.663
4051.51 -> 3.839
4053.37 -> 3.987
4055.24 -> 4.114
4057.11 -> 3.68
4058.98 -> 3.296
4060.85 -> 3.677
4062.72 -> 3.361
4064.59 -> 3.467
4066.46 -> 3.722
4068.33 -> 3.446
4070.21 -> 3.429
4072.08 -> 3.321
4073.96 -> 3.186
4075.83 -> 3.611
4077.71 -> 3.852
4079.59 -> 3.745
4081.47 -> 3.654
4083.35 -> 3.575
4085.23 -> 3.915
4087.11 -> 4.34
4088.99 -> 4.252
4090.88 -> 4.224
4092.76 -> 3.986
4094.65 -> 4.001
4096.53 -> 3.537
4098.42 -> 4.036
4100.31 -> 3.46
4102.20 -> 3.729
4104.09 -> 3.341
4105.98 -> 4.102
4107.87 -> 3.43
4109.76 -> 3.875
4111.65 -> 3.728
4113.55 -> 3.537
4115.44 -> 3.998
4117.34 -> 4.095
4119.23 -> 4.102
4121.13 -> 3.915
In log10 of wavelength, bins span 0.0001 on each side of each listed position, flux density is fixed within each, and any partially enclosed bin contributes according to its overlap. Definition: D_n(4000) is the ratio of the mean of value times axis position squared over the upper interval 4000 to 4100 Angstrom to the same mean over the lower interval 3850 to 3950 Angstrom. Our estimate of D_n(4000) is 1.9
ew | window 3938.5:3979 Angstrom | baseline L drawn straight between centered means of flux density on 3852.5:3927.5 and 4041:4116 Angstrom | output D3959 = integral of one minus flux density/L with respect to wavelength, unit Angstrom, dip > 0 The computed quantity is 8.3 Angstrom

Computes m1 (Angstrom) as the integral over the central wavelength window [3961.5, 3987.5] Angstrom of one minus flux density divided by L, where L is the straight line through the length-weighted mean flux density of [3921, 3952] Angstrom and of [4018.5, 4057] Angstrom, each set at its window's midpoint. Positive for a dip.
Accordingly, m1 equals 3.9 Angstrom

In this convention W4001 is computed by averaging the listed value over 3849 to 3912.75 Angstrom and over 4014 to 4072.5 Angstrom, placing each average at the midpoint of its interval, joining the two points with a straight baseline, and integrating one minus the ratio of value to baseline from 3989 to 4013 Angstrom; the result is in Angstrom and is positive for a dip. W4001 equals -2.0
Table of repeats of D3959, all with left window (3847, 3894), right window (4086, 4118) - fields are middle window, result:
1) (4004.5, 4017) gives -2.69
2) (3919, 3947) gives 8.11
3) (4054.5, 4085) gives 0.24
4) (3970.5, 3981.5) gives 1.68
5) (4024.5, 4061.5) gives -4.38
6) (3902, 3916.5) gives -1.24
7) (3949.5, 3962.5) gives 0.44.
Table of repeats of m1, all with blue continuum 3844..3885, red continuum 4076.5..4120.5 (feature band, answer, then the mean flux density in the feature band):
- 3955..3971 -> 5.1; 1.89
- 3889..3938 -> 3.5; 2.19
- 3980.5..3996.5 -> -2.0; 3.35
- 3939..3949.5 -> 1.5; 2.26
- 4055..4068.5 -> -0.1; 3.58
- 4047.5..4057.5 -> -1.0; 3.83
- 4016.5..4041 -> -4.8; 3.94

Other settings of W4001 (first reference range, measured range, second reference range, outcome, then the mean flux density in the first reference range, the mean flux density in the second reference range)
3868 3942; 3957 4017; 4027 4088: 0.7 Angstrom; 2.09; 3.7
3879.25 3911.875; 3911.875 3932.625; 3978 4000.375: 3.9 Angstrom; 2.35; 3.33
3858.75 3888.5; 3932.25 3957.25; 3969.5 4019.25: 5.7 Angstrom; 1.98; 3.29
